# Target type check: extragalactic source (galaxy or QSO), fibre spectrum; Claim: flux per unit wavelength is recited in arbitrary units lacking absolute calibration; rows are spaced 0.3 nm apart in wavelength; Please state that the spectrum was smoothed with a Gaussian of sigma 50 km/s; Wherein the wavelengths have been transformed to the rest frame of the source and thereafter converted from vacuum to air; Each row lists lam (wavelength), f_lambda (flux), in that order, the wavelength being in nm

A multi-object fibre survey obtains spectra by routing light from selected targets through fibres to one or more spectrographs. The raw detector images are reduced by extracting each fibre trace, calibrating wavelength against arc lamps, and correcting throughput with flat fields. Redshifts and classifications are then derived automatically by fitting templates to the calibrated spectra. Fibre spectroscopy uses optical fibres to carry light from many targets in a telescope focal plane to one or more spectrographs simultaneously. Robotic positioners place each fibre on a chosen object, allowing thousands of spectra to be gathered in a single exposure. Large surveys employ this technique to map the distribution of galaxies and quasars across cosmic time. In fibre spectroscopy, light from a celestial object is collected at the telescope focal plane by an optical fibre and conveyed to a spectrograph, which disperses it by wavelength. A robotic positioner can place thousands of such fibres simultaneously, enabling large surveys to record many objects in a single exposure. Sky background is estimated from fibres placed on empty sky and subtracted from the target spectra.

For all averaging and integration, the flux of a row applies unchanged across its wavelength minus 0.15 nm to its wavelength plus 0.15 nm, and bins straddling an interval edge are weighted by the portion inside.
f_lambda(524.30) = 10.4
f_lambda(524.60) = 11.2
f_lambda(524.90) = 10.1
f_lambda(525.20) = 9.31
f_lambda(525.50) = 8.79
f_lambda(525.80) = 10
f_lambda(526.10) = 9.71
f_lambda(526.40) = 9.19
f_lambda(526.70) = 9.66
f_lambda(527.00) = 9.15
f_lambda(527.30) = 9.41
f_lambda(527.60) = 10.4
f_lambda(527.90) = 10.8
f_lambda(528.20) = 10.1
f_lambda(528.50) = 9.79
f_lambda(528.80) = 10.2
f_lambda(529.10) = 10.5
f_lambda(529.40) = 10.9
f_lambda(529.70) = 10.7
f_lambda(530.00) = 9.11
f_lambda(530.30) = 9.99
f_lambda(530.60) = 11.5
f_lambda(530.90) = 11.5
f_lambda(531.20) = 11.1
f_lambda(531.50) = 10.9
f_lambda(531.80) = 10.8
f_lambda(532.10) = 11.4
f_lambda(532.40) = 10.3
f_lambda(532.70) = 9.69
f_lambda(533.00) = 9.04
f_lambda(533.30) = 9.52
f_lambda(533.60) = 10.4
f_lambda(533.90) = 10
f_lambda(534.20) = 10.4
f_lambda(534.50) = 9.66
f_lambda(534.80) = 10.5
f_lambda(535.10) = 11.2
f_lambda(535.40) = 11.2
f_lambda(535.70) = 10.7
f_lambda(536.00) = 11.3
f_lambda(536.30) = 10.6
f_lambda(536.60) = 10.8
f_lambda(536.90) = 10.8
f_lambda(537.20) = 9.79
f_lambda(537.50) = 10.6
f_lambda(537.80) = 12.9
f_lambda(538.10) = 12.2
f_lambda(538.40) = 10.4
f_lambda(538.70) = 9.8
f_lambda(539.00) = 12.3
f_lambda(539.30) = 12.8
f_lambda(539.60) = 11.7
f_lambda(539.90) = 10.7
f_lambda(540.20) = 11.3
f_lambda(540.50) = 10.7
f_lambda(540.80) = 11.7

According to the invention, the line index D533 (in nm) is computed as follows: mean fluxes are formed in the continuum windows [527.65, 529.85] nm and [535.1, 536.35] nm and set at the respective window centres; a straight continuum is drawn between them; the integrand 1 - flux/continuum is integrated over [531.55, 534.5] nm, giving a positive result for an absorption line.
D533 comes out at 0.17 nm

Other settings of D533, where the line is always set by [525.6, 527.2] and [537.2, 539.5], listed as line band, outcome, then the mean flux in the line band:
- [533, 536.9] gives 0.15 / 10.5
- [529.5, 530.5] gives 0.00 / 10.1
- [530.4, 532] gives -0.13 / 11.1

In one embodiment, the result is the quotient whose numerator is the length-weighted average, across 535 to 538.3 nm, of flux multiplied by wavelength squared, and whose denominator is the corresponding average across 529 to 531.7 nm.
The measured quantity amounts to 1.1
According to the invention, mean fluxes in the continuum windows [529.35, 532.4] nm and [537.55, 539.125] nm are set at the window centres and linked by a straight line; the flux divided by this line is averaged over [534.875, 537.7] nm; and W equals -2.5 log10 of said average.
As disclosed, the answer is 0.04 mag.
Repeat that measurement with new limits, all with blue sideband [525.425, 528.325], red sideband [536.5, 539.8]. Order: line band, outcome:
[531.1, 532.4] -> -0.056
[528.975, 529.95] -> -0.047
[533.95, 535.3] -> 0.037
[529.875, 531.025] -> -0.032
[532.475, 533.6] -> 0.105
